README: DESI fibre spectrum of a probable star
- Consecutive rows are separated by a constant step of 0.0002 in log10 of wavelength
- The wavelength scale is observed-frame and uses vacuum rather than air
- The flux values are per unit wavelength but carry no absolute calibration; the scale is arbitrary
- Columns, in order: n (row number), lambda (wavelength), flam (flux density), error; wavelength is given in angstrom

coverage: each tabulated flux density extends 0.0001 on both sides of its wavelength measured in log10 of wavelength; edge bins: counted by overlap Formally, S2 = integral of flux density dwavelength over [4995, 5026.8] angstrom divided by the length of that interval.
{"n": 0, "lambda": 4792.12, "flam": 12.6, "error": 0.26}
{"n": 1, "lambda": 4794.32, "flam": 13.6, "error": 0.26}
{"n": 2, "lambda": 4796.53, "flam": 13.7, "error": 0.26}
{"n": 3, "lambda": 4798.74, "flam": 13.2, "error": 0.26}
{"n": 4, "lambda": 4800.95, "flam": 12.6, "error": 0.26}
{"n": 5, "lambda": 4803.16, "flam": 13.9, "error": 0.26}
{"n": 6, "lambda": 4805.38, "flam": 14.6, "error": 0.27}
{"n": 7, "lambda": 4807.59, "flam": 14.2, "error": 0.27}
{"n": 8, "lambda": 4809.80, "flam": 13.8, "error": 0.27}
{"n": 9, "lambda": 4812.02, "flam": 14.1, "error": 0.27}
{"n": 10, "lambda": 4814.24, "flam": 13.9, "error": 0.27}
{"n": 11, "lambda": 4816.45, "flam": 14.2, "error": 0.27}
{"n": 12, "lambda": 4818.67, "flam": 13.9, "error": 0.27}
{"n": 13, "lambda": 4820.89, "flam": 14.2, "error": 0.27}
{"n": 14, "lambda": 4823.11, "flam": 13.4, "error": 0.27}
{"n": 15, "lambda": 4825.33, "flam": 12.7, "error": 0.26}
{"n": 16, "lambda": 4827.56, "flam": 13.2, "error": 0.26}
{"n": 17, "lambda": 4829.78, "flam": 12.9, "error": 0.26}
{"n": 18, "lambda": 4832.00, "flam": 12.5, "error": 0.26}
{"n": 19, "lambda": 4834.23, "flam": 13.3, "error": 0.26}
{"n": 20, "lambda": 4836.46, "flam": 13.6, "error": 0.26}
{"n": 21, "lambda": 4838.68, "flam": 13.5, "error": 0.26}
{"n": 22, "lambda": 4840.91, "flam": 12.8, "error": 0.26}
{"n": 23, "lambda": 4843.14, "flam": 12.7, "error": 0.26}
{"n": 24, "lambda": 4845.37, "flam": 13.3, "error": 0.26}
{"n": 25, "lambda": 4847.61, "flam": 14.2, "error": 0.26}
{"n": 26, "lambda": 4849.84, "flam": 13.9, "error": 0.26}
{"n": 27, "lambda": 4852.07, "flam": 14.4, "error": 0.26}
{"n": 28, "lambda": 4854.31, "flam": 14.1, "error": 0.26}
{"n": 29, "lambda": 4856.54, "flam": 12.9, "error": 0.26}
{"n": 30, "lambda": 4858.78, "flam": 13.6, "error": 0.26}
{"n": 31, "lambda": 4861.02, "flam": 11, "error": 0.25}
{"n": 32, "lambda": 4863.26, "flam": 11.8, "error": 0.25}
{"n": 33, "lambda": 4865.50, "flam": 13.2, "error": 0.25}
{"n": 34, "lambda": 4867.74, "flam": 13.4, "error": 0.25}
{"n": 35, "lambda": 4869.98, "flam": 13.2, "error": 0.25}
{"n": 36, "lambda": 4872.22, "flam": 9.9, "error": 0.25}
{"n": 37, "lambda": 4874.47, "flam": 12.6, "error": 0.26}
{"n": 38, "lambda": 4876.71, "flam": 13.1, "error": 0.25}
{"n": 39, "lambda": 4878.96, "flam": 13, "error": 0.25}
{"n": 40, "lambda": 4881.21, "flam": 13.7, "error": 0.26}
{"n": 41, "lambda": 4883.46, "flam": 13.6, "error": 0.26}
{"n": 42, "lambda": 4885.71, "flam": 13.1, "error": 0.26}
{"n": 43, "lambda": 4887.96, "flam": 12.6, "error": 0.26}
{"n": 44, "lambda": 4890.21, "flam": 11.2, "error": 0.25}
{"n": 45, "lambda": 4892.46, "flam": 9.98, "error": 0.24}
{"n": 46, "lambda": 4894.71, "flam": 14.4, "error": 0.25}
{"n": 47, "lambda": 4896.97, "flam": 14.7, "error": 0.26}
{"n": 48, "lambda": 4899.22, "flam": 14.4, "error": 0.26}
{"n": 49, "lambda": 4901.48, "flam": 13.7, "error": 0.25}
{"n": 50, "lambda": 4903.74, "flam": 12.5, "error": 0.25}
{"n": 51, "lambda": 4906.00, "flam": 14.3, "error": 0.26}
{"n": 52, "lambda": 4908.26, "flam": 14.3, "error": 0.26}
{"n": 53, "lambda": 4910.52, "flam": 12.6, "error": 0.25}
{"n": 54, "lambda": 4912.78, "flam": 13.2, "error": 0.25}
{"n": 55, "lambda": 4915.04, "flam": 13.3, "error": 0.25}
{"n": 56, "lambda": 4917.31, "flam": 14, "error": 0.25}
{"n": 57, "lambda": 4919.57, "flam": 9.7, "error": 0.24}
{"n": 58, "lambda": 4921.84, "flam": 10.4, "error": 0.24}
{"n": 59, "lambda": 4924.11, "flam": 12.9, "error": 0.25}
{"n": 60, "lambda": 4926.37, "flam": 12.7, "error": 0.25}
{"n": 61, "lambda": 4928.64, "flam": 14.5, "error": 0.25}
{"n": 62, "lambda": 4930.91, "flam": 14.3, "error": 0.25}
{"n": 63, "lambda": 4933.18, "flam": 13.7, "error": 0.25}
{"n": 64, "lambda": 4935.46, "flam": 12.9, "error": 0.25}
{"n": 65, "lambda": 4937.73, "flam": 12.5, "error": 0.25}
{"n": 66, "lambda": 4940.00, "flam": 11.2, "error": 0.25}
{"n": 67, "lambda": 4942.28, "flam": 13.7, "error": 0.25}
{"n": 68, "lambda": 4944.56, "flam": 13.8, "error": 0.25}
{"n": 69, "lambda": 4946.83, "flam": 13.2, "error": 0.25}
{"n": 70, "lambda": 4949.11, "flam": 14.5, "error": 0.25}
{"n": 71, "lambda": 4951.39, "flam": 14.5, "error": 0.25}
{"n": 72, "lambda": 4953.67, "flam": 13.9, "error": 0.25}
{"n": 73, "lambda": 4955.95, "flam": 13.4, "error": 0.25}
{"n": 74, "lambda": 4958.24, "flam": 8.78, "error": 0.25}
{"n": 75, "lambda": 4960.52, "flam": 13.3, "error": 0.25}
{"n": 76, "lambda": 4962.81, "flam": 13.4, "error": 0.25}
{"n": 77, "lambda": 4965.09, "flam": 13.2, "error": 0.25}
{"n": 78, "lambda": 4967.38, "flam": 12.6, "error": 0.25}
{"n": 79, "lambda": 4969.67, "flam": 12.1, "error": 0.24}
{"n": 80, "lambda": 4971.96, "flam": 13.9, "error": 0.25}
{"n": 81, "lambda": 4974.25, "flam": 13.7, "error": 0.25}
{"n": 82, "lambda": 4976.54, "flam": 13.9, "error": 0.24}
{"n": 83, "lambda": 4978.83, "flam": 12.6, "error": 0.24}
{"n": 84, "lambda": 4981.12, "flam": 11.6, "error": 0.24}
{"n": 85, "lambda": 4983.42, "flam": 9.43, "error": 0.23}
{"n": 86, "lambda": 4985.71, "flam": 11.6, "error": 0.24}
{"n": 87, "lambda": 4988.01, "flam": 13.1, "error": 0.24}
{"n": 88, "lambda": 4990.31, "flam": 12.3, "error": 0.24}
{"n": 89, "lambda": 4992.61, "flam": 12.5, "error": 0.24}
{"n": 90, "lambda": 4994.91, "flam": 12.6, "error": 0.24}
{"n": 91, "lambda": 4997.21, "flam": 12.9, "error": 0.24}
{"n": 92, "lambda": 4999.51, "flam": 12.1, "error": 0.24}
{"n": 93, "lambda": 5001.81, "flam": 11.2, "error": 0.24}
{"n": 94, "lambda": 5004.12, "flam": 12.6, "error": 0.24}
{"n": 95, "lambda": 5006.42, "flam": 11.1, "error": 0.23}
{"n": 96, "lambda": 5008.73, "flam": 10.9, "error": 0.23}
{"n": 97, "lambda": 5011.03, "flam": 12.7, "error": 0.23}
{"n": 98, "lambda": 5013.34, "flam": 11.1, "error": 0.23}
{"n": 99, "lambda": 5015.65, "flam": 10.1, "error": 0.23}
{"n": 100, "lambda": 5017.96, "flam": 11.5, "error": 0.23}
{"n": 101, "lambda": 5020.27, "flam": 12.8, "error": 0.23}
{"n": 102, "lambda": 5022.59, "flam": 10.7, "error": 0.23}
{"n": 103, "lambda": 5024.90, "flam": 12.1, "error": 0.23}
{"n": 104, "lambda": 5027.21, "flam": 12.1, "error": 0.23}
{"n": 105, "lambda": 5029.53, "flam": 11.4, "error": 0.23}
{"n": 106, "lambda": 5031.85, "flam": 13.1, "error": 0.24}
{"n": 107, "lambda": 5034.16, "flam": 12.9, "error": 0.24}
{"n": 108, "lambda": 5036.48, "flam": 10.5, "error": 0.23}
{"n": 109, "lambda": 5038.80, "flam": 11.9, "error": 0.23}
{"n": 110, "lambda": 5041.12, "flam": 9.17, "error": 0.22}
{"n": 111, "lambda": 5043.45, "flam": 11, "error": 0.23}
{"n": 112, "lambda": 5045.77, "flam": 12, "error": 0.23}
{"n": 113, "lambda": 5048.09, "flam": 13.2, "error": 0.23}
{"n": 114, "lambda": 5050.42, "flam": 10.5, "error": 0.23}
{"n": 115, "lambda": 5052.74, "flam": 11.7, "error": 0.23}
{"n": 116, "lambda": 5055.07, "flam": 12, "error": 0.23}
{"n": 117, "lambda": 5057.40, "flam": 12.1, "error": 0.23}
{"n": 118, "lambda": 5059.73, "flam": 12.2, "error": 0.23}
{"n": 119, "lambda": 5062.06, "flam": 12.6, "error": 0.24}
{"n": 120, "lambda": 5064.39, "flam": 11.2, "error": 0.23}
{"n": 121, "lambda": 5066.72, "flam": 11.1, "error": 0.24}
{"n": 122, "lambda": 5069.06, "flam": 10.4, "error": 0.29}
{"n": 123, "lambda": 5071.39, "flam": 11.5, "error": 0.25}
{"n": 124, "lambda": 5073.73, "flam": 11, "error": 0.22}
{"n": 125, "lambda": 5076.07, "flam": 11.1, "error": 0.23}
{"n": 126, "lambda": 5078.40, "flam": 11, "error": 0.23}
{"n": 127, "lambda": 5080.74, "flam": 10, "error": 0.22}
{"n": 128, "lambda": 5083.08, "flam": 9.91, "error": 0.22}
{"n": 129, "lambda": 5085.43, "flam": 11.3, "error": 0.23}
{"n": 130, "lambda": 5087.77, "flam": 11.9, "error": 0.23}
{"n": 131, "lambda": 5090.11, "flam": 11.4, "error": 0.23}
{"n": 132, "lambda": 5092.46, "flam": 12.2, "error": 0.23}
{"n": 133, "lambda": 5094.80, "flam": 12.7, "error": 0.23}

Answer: 11.7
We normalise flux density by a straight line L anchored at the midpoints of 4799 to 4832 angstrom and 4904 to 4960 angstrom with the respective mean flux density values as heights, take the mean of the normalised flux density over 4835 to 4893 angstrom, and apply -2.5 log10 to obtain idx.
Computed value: 0.04 mag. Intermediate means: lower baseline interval 13.6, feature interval 12.9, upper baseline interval 13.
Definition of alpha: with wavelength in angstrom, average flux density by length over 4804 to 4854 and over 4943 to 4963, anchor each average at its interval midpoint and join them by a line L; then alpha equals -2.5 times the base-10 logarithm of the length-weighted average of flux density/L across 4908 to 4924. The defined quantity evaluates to 0.076 mag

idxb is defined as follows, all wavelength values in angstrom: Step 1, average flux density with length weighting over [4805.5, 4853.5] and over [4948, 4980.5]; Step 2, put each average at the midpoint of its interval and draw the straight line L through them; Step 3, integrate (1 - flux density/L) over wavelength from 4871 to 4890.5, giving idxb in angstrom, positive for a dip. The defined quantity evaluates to 1.17 angstrom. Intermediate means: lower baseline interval 13.6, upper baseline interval 13.1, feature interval 12.6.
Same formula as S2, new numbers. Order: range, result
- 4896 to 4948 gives 13.1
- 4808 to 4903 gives 13.2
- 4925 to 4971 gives 13.1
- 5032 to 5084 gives 11.4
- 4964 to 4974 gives 13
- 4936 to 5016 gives 12.5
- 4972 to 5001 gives 12.4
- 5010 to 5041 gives 11.7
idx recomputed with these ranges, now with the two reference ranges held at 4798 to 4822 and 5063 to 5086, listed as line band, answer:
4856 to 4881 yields 0.06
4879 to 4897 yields 0.02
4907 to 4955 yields -0.05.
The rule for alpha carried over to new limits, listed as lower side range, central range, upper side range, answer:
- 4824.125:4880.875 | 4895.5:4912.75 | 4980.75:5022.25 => -0.10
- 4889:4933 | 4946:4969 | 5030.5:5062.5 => -0.04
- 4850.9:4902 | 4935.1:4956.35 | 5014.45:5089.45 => -0.09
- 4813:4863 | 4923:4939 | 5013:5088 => -0.07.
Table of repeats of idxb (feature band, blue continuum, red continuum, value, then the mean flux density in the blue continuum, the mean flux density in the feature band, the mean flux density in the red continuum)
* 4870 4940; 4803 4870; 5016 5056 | -0.50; 13.4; 12.9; 11.6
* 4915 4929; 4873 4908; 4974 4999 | 0.58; 13.1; 12.3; 12.3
